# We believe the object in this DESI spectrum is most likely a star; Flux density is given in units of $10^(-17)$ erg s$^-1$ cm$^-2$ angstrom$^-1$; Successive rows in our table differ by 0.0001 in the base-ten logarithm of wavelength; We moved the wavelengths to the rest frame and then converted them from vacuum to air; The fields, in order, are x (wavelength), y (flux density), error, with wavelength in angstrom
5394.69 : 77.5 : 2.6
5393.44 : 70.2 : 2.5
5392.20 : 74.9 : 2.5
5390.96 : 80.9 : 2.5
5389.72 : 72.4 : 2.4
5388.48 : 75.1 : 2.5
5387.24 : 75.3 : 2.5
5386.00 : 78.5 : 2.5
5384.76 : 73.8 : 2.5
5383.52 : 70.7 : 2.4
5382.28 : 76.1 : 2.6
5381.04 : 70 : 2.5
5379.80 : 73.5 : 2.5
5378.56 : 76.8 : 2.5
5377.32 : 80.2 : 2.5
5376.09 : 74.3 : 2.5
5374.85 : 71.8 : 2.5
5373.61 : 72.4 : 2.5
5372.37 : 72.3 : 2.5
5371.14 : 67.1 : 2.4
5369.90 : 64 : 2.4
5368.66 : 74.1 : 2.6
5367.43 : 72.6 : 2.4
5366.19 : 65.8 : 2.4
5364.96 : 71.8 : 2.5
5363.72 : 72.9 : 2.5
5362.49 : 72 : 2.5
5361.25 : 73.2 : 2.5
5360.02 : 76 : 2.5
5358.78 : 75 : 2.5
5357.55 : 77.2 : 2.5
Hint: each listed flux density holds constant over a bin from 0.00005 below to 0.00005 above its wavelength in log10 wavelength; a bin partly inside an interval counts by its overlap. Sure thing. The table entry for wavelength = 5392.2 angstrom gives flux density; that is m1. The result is 74.9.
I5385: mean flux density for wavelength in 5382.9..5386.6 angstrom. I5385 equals 74.3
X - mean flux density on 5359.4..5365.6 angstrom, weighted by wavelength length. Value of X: 73.2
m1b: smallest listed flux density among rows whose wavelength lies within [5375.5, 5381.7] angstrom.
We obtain 70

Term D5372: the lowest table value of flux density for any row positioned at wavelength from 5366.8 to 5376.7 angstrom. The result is 64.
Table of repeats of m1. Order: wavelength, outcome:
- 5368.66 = 74.1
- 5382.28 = 76.1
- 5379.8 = 73.5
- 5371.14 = 67.1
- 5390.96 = 80.9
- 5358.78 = 75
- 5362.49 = 72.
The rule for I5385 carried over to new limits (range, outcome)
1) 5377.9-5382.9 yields 74.1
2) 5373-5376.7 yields 72.7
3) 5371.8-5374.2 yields 72.3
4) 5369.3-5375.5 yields 69.5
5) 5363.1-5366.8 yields 70.3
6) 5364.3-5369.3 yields 71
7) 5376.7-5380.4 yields 76.9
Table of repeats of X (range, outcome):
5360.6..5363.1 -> 72.6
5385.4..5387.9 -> 76.9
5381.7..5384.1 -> 73.4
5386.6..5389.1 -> 75.3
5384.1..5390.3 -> 75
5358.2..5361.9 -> 74.6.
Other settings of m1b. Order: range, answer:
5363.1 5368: 65.8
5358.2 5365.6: 71.8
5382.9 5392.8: 70.7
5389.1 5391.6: 72.4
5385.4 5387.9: 75.3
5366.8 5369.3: 72.6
